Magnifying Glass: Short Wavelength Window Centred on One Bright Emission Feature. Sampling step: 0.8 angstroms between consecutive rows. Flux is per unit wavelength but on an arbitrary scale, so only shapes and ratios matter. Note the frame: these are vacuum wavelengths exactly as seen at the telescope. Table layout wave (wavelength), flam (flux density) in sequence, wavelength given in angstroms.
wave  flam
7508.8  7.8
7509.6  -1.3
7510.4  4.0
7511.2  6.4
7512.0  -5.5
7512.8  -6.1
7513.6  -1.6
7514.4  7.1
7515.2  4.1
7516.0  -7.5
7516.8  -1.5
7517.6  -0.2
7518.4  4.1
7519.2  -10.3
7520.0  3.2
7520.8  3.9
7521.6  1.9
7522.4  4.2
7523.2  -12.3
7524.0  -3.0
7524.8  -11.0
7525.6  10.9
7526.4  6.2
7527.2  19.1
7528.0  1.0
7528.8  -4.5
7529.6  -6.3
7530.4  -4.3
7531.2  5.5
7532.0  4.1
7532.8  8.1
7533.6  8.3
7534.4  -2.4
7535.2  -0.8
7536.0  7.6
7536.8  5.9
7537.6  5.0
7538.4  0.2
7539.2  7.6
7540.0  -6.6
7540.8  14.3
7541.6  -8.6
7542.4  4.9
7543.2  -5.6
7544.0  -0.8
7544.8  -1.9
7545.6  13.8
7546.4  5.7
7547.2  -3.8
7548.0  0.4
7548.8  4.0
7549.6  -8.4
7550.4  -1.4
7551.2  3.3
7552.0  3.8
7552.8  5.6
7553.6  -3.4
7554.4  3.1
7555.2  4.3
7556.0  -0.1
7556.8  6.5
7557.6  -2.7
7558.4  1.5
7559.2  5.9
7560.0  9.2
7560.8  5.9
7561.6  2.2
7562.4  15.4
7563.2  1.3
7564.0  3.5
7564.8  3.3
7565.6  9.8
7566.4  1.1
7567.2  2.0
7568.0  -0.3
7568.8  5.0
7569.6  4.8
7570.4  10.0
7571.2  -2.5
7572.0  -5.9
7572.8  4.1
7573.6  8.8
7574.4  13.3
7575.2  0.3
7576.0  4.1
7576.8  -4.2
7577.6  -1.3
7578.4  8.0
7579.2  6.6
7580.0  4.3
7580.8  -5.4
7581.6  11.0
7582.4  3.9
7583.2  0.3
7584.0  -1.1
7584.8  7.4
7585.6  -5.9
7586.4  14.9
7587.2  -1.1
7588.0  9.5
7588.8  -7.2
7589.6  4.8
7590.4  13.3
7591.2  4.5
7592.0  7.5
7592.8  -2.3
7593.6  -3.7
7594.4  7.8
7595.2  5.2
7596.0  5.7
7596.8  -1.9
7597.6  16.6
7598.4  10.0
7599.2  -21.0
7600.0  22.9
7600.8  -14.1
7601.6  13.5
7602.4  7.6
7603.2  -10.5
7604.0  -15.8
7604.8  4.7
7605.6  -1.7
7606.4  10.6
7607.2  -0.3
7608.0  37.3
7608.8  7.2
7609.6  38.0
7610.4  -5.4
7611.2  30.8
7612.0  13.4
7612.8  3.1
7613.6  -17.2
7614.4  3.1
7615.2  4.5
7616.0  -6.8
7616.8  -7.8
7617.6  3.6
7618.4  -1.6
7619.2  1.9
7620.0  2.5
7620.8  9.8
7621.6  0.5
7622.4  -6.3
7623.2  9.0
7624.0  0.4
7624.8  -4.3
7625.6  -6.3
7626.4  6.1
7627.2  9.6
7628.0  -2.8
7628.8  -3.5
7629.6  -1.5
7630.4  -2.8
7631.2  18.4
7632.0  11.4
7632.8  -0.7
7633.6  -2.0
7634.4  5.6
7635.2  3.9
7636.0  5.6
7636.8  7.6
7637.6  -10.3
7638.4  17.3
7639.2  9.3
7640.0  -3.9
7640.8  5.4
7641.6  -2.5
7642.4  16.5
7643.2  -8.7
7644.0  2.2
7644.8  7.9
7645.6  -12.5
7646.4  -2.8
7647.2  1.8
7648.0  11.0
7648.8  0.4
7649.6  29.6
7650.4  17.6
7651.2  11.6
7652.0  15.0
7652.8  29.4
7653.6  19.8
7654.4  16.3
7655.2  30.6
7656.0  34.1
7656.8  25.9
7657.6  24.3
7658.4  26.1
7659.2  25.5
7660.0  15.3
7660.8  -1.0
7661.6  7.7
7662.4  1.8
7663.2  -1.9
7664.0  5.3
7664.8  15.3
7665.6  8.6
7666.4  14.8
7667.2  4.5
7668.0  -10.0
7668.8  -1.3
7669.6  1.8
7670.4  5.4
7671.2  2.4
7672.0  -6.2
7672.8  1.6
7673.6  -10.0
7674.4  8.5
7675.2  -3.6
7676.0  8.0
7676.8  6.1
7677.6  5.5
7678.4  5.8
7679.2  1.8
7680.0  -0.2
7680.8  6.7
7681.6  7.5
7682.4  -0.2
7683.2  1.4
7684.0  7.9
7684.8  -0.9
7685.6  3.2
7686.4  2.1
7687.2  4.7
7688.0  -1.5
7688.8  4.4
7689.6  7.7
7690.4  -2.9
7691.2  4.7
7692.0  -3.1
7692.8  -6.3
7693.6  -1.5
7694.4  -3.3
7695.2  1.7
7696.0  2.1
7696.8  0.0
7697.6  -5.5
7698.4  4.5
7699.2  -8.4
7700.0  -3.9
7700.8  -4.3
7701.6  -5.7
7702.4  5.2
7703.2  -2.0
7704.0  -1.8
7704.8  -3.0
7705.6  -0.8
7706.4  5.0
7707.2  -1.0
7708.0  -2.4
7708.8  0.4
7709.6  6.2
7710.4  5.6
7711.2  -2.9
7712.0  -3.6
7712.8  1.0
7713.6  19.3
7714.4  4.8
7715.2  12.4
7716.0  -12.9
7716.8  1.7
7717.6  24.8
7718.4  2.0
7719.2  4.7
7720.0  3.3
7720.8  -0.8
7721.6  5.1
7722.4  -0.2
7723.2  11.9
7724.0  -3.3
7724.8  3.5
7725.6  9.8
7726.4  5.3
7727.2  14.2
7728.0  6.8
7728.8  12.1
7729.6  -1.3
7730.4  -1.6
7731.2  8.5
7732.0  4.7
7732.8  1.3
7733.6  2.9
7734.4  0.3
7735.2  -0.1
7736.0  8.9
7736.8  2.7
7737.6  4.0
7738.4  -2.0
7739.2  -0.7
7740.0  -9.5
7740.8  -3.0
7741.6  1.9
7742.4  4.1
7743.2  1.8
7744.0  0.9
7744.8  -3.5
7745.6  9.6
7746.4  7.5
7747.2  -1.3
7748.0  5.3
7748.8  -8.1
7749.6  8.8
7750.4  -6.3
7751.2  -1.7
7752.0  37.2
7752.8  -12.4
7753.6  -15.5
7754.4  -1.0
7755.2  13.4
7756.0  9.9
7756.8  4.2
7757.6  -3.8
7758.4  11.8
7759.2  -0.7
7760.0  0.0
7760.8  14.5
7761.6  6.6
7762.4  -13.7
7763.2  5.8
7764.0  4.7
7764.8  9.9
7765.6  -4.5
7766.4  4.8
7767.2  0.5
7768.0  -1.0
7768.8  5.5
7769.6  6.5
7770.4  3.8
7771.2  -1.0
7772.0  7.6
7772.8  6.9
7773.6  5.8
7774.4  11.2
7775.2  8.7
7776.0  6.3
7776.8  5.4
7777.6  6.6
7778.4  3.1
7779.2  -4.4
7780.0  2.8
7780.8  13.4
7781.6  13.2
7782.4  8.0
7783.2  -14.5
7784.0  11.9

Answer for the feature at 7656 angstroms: [O II]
